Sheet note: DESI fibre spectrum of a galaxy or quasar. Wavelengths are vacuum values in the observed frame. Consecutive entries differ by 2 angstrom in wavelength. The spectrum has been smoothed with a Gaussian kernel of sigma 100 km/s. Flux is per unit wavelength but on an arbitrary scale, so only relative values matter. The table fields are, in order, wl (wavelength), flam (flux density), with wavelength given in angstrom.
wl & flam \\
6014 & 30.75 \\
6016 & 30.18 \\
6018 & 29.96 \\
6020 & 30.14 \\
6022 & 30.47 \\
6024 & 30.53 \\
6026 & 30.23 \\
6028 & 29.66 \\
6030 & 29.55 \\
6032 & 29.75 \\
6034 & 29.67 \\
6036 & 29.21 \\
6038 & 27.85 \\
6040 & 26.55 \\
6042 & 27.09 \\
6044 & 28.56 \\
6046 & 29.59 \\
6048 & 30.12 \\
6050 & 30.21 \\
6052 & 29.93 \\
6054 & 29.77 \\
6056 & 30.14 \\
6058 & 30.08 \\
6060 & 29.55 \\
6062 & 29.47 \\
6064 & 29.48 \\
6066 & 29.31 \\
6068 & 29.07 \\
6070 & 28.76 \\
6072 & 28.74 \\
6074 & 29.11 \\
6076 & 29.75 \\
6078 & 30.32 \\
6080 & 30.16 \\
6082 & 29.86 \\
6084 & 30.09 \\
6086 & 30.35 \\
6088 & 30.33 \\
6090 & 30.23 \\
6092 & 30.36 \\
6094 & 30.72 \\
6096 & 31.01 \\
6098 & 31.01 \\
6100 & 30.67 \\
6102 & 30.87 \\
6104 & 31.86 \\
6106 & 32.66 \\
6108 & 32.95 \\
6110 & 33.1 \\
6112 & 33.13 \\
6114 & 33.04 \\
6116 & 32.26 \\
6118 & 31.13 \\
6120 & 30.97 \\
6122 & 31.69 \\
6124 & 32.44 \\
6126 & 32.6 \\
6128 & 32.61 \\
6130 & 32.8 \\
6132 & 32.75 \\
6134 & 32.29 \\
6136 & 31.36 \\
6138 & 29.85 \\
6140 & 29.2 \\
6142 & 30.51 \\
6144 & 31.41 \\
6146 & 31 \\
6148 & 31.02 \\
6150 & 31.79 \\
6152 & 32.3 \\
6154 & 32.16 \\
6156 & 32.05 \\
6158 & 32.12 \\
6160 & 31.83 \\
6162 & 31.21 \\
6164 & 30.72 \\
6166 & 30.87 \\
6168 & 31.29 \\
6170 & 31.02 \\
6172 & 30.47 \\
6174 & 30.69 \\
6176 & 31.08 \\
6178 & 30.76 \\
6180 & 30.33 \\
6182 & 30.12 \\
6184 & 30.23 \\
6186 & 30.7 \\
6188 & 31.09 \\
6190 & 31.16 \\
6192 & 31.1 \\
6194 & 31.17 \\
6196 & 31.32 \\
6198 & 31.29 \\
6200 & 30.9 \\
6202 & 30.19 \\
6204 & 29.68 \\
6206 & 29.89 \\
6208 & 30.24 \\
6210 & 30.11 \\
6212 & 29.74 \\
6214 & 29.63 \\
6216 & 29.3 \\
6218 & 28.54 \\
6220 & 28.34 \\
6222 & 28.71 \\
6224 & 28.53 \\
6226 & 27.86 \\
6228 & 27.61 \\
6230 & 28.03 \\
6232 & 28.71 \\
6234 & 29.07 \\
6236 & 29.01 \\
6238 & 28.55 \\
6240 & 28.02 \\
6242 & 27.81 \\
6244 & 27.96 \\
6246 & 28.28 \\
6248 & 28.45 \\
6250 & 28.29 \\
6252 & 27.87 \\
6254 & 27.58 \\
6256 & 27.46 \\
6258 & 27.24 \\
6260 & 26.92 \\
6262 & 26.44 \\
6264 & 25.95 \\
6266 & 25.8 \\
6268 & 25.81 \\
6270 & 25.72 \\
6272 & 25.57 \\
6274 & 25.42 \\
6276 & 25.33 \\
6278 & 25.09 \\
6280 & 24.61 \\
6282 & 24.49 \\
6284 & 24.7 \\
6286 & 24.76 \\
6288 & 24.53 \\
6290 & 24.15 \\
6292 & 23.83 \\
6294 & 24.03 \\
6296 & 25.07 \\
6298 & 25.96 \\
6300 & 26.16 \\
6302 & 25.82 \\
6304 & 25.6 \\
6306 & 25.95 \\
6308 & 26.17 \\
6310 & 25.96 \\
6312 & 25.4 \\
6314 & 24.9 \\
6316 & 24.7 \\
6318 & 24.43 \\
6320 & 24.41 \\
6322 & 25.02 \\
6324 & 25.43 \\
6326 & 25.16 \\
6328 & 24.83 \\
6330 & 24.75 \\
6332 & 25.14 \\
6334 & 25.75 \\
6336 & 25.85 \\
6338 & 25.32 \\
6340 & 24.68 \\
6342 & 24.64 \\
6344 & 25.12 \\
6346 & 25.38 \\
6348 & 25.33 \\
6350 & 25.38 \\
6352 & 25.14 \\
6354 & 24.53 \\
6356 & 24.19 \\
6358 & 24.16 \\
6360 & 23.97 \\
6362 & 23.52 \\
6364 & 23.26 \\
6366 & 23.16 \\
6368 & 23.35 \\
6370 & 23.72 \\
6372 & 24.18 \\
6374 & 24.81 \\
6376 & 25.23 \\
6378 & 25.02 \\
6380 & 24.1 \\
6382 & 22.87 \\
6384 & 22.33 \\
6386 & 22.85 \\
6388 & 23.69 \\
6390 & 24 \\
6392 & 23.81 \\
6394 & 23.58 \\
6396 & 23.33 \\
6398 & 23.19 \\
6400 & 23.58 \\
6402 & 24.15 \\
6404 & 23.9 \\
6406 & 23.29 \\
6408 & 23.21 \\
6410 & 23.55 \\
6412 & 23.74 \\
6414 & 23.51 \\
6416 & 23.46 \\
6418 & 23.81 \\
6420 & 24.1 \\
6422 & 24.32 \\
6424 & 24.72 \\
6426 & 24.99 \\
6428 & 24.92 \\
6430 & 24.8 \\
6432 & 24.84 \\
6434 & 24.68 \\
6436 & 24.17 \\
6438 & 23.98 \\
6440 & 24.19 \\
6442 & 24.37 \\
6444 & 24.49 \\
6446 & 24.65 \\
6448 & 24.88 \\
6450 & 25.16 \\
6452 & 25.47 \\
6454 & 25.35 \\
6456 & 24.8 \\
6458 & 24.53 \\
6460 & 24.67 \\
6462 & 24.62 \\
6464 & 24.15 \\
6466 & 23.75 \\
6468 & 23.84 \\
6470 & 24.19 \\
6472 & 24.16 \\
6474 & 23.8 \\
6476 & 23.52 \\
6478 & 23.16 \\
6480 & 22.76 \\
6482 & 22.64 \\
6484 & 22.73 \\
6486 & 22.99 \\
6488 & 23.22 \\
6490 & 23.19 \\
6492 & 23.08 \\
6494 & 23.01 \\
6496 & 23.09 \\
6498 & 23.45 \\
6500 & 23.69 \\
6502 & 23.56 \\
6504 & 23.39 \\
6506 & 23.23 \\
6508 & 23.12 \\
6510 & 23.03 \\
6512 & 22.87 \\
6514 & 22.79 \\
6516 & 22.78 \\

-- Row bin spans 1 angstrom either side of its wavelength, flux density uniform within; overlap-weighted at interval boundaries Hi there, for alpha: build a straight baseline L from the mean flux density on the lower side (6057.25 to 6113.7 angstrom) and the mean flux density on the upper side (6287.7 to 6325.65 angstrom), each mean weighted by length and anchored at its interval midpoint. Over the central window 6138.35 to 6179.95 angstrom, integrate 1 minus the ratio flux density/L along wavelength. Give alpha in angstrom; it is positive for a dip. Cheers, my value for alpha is -3.5 angstrom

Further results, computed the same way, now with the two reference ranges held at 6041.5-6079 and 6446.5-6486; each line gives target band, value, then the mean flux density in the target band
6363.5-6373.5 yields 0.7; 23.6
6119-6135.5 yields -2.1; 32.2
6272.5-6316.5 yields 2.1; 25.1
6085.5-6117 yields -2.9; 31.6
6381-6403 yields 1.5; 23.4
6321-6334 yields 0.4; 25.1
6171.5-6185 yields -1.3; 30.5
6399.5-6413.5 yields 0.7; 23.6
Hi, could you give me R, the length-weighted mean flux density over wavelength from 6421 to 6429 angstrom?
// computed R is 24.7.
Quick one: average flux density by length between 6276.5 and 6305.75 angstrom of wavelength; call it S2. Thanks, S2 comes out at 24.9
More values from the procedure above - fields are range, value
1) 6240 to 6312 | 26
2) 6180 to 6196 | 30.8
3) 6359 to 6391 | 23.8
